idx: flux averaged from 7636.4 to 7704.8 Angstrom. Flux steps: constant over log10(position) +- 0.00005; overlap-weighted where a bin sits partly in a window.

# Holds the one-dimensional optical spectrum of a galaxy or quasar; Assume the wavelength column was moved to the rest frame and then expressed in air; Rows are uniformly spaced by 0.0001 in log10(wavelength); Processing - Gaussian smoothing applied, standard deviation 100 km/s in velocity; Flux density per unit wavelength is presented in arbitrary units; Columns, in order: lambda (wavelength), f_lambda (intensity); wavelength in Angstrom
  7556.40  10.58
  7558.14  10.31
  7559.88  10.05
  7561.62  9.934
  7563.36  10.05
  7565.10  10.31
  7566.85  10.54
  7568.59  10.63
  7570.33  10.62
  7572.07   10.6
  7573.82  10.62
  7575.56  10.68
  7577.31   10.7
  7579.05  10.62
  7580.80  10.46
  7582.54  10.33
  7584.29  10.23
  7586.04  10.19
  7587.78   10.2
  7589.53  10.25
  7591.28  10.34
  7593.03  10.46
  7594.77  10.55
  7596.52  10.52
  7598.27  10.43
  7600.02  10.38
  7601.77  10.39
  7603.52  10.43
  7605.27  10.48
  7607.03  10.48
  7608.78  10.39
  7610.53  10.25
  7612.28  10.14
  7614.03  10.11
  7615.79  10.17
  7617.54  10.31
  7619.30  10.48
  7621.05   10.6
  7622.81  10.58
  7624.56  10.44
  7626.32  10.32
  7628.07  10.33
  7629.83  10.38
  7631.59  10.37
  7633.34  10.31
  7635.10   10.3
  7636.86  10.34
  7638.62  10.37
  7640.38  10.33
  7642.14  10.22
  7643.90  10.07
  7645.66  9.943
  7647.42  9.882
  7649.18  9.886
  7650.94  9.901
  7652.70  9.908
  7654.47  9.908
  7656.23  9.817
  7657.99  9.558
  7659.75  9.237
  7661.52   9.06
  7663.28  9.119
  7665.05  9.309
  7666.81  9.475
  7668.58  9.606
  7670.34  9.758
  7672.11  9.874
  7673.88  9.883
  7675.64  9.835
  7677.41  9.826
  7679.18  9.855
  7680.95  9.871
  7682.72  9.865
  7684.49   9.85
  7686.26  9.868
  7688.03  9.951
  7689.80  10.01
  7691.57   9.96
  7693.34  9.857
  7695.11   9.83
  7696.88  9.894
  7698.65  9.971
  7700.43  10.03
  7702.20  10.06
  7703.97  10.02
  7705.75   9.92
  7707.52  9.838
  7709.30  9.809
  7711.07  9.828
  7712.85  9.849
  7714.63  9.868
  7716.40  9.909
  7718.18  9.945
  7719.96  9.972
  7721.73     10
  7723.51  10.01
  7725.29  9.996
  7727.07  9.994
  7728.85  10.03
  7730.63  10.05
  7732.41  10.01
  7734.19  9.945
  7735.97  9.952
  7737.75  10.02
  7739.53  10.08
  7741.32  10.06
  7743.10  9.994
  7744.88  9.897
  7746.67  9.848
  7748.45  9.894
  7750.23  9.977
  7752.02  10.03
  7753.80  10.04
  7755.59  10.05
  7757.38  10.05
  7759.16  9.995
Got 9.84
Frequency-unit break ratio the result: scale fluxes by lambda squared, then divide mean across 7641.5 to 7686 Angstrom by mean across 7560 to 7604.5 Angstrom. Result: 0.96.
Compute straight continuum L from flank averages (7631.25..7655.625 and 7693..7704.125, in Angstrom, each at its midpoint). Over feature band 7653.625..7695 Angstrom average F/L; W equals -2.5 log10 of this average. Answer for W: 0.03 mag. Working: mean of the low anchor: 10.1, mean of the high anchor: 9.96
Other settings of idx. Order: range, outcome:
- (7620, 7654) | 10.2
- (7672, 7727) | 9.91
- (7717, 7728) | 9.98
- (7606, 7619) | 10.3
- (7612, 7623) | 10.3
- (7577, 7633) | 10.4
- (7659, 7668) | 9.25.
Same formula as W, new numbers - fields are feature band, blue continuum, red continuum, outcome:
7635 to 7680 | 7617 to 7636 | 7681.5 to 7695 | 0.038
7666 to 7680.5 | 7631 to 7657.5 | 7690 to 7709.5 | 0.027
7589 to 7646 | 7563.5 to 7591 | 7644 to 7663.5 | -0.032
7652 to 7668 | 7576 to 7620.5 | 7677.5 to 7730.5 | 0.070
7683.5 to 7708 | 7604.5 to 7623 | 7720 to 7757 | 0.019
